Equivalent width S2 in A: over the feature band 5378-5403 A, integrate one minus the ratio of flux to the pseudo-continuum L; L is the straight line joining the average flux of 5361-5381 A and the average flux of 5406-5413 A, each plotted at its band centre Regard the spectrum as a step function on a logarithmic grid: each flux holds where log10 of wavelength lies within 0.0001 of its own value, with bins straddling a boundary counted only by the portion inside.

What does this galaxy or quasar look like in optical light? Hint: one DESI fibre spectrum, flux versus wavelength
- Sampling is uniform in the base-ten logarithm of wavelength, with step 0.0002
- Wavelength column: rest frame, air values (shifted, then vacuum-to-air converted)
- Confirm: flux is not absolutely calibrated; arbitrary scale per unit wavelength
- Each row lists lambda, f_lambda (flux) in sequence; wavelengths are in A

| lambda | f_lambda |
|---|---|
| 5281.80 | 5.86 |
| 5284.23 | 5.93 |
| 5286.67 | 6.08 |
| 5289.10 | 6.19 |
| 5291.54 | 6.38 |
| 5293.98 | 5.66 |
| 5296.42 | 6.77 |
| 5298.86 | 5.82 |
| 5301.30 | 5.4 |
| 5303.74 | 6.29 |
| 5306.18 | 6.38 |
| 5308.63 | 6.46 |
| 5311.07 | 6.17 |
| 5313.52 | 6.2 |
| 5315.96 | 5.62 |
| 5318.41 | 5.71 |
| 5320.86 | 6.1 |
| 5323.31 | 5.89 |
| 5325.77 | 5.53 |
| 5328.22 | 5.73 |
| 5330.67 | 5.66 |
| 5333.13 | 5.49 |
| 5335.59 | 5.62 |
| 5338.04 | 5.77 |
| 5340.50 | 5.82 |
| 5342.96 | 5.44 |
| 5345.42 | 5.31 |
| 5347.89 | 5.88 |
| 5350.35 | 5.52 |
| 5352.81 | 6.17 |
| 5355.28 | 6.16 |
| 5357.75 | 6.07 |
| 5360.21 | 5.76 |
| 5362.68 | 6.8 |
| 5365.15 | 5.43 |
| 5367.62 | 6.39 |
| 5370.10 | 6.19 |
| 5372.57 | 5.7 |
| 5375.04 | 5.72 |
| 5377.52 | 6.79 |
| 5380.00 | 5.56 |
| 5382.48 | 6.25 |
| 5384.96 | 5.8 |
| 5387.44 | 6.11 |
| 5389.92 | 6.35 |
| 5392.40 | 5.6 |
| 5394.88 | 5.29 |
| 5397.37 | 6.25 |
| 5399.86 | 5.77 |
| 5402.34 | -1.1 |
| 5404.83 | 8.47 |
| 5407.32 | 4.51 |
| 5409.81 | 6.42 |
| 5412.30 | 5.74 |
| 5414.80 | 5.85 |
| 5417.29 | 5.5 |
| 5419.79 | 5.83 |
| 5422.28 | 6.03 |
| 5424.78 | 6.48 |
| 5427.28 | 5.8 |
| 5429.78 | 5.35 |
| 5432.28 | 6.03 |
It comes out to 1.9 A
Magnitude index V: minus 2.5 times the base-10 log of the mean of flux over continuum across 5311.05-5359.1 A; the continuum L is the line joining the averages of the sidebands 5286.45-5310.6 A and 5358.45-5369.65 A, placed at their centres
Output 0.06 mag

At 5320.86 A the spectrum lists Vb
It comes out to 6.1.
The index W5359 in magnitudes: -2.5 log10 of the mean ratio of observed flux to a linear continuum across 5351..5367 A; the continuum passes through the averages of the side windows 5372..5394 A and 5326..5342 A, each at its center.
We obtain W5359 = -0.042 mag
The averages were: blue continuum 5.67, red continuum 5.98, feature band 6.06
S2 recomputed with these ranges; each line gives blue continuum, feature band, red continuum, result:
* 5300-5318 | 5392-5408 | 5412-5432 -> 2.5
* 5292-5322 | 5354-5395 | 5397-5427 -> -2.4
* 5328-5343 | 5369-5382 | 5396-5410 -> -1.9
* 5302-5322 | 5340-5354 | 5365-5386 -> 0.9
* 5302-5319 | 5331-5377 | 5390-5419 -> -0.8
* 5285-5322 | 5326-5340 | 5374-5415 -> 0.6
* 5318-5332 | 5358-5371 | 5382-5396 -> -0.6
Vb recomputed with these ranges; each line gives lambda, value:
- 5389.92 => 6.35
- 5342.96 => 5.44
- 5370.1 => 6.19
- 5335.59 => 5.62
